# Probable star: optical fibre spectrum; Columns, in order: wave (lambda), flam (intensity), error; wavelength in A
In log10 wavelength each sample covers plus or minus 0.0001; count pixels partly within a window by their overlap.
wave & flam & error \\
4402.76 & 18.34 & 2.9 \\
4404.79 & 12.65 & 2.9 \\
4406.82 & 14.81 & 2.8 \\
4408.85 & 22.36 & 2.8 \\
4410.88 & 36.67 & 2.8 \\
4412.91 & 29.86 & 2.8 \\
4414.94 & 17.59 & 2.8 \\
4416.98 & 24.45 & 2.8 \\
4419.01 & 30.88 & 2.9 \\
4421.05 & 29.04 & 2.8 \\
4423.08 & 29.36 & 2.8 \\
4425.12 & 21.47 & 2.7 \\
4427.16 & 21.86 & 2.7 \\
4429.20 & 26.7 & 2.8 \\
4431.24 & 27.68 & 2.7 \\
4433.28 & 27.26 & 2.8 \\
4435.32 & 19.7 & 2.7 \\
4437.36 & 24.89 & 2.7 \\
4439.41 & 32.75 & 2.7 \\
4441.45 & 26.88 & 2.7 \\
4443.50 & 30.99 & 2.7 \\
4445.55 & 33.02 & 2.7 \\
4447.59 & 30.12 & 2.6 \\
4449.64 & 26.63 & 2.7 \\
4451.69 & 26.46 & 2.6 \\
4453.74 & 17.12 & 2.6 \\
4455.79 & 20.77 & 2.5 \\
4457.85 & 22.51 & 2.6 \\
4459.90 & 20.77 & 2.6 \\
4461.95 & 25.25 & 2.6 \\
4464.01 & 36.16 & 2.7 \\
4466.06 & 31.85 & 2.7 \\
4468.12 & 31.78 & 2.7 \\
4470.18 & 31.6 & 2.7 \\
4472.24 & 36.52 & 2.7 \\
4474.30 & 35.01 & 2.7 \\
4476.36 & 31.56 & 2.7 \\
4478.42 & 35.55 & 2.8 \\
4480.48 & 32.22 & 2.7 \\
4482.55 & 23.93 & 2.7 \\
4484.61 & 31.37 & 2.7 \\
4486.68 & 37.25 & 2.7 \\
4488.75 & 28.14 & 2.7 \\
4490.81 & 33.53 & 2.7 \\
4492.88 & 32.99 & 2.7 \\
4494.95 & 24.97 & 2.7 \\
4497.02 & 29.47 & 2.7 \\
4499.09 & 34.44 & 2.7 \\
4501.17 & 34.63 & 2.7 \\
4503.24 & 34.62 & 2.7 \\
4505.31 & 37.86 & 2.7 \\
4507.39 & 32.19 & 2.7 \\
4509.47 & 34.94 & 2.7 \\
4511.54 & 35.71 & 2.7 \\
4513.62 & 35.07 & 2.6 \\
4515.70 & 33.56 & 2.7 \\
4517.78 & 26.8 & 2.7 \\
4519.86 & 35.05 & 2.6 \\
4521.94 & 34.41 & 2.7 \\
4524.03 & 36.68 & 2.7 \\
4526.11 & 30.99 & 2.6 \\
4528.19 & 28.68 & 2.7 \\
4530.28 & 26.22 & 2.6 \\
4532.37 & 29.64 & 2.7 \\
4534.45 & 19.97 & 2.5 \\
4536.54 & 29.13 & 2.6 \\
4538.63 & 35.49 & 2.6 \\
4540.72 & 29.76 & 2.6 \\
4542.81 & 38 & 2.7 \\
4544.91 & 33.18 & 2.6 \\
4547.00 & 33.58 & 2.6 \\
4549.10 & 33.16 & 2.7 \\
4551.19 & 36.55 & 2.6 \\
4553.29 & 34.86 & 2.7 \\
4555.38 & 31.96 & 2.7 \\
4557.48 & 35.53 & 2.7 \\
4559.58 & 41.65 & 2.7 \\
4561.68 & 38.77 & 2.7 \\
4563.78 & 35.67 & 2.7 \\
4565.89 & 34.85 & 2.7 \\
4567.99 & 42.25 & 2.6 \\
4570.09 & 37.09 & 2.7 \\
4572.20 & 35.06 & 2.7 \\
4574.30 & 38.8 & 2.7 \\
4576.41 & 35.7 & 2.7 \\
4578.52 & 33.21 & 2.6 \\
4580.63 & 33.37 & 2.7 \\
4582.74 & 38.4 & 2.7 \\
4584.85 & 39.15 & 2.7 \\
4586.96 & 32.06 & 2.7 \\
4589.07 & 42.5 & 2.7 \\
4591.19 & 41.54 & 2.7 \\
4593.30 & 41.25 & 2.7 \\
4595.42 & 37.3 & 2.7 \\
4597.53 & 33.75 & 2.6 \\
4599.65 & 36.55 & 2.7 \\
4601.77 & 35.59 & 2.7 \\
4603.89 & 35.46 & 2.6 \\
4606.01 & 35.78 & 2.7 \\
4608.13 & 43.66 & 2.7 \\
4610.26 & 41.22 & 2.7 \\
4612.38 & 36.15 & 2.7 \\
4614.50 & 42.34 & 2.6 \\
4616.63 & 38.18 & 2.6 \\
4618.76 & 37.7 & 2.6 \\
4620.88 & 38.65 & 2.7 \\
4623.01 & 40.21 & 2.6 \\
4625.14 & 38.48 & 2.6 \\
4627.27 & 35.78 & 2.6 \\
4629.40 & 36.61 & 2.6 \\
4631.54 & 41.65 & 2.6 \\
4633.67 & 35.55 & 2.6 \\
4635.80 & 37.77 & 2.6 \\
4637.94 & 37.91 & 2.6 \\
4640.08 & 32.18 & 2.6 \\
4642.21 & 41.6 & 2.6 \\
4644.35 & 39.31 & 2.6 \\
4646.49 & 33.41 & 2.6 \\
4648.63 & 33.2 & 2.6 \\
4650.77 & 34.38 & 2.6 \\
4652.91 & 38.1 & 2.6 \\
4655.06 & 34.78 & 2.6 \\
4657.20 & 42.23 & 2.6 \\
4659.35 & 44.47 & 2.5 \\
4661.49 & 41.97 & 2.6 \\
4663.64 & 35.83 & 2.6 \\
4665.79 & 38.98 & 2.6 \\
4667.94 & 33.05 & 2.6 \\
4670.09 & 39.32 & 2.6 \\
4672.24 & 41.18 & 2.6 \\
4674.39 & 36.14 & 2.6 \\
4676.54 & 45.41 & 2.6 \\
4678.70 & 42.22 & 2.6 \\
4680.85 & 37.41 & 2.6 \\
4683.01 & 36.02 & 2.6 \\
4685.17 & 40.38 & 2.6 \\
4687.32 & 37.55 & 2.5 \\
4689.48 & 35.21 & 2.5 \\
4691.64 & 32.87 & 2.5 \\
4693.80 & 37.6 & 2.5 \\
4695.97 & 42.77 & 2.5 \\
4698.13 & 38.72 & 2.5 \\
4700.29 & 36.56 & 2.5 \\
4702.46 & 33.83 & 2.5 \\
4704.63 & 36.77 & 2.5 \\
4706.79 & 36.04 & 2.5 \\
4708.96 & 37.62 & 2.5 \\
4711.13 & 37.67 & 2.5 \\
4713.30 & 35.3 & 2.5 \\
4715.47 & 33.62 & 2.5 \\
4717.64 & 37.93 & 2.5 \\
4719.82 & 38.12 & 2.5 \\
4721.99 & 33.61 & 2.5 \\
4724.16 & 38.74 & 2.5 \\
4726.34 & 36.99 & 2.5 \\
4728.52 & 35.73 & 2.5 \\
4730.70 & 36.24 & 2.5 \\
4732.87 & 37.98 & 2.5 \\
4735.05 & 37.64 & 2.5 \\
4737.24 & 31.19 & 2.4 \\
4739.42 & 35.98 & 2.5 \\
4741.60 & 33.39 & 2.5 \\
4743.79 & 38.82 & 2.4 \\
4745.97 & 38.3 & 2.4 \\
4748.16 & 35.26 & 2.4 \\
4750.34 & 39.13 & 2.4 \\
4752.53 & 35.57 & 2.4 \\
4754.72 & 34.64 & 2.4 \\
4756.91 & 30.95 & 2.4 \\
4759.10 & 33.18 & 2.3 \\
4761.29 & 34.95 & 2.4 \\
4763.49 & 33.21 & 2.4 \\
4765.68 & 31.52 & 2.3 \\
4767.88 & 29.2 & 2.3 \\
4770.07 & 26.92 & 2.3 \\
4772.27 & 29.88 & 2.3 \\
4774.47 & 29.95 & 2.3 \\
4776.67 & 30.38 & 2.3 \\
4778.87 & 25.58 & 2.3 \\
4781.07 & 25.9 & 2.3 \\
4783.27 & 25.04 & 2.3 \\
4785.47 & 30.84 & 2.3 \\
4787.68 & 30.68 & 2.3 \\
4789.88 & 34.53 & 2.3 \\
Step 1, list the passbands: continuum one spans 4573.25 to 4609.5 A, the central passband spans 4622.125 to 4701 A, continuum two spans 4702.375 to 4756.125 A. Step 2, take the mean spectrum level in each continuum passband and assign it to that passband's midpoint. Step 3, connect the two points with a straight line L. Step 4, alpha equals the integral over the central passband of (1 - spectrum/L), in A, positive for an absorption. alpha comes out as -2.7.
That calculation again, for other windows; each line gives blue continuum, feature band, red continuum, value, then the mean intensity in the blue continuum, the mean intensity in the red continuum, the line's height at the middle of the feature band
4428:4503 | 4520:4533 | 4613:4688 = 0.3 A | 29.3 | 38.3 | 32.3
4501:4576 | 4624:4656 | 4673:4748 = -0.8 A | 34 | 37.1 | 35.8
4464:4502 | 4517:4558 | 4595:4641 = 2.9 A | 32.1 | 37.7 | 34.4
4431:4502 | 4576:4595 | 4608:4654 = -1.1 A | 29.3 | 37.8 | 35.4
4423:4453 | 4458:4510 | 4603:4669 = -4.0 A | 26.9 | 38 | 29.5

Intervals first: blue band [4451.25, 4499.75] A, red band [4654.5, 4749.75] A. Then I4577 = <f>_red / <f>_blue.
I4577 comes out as 1.26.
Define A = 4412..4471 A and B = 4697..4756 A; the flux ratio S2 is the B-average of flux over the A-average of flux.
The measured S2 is 1.36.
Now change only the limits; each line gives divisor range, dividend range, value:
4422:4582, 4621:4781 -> 1.15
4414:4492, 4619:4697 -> 1.35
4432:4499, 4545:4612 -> 1.27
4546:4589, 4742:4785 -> 0.88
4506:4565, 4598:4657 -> 1.13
